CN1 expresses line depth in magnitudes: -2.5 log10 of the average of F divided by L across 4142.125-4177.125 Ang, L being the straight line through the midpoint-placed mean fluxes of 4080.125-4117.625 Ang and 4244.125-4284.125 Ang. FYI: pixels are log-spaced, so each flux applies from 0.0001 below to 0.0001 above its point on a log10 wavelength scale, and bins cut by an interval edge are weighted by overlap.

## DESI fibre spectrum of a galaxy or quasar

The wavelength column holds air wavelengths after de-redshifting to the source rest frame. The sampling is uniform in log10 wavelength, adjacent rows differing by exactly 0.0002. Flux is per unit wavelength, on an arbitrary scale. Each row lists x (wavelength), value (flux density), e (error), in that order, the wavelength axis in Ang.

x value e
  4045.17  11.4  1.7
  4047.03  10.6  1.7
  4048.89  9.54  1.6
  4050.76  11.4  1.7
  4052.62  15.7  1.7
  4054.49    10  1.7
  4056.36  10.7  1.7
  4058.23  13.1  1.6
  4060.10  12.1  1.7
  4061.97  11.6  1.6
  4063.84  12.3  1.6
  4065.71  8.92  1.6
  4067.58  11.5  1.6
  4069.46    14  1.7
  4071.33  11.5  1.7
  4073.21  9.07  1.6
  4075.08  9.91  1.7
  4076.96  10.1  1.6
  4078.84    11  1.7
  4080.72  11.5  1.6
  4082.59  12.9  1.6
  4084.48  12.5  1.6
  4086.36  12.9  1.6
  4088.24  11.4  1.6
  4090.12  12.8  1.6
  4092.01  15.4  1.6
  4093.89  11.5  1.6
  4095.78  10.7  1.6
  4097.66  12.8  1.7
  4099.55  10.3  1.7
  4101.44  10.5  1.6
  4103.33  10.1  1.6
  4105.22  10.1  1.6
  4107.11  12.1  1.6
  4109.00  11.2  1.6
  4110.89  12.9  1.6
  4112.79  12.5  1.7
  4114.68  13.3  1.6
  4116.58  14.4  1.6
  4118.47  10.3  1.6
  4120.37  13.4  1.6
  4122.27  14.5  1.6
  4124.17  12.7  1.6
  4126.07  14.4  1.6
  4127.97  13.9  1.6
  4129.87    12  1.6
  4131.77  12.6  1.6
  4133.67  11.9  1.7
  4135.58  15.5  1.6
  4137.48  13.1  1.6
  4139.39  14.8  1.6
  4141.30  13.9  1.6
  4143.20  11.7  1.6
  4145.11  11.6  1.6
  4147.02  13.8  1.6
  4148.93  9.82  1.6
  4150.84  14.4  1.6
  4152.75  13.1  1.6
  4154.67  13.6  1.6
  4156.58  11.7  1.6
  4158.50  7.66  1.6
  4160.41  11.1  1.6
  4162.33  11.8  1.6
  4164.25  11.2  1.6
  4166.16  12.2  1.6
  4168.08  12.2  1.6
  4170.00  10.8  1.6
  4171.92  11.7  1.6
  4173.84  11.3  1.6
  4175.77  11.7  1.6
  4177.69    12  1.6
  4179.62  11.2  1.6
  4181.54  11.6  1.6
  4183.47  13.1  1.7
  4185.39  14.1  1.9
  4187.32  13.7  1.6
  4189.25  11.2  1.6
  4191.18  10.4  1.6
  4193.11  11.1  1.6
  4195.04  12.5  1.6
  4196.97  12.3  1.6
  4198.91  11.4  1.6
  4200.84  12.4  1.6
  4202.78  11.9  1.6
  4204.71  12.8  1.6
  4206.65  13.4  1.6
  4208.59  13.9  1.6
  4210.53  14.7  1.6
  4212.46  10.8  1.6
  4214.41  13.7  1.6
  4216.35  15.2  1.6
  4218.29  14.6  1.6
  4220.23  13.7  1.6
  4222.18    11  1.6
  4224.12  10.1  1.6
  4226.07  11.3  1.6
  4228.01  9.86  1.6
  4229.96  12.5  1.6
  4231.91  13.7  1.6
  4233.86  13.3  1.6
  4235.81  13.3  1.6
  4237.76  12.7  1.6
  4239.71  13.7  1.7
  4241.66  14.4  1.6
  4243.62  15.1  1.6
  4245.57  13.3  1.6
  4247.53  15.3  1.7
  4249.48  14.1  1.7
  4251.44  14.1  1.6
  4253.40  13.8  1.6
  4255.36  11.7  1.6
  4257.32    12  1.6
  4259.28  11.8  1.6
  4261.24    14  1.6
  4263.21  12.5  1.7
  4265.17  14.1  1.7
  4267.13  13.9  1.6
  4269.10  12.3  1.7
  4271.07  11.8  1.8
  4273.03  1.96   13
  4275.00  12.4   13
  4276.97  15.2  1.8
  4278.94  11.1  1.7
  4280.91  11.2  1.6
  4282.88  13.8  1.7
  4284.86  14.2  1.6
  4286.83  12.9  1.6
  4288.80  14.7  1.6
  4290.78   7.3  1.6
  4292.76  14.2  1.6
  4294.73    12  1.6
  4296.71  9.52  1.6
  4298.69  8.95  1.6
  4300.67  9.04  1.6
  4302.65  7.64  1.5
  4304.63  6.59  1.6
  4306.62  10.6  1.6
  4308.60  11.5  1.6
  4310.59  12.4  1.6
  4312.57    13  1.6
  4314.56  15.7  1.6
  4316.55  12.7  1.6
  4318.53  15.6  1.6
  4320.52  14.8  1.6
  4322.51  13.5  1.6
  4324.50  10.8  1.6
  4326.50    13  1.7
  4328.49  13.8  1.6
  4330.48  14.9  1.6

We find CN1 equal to 0.046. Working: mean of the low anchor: 12.1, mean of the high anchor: 12.6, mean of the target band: 11.8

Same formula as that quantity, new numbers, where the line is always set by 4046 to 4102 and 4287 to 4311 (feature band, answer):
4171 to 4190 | -0.106 mag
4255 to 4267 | -0.206 mag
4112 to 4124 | -0.149 mag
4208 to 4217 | -0.243 mag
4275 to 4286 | -0.234 mag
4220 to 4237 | -0.118 mag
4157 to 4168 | 0.018 mag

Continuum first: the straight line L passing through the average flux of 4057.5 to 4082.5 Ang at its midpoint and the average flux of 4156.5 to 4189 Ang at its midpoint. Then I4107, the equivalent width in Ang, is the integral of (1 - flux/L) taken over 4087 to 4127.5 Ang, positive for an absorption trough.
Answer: -2.9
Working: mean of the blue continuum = 11.3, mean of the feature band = 12.3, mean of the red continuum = 11.7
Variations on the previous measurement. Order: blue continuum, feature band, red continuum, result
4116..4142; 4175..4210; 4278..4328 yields 1.4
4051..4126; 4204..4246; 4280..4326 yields -4.1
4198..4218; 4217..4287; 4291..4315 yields -4.3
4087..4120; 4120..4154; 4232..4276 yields -2.9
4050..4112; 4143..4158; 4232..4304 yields -0.6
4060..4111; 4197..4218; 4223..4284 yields -1.3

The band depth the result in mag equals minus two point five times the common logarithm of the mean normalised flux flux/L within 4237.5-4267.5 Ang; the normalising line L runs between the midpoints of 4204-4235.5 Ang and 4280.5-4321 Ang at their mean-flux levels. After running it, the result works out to -0.10 mag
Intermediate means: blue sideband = 12.8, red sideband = 11.8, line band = 13.5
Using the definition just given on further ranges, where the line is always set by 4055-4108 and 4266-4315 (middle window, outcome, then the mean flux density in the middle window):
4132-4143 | -0.186 mag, 13.6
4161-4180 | -0.016 mag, 11.6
